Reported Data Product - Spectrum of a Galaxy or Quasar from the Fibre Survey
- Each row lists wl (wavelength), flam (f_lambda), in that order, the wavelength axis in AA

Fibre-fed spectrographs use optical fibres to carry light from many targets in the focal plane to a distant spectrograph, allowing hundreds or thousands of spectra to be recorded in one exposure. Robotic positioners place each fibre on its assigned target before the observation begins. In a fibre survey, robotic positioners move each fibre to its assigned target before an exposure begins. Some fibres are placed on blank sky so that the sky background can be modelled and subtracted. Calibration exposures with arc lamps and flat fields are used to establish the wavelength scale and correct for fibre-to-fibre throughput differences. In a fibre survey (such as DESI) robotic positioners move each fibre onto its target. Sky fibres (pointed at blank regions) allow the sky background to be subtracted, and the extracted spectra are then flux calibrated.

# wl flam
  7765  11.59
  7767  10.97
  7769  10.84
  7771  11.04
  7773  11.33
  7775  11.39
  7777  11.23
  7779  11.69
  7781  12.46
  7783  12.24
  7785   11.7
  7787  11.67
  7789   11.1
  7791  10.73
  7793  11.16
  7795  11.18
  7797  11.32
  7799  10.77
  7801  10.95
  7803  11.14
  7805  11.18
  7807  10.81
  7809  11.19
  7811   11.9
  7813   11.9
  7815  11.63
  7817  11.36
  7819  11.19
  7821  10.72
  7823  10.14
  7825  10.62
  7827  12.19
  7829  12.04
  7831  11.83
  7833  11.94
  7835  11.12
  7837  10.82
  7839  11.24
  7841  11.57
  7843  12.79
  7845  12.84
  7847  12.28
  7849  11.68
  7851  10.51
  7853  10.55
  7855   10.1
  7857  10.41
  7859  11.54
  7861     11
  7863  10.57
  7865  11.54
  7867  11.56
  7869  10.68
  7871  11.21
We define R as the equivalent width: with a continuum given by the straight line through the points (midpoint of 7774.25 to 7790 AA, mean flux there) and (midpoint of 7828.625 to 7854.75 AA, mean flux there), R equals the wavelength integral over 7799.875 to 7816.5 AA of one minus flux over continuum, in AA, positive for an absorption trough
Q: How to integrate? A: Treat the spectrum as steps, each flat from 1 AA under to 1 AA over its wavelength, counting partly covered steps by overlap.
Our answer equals 0.44 AA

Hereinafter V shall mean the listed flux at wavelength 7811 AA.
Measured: 11.9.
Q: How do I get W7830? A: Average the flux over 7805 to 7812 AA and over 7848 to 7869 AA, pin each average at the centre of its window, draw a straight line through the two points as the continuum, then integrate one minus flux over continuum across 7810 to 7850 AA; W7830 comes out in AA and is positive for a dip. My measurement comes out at -1.7 AA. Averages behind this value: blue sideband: 11.3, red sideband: 10.9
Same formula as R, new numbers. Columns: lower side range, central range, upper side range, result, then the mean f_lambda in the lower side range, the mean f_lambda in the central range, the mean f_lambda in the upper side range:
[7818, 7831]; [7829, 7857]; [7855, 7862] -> -1.1 AA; 11.2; 11.5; 10.9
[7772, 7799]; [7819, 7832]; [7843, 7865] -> 0.1 AA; 11.5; 11.3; 11.2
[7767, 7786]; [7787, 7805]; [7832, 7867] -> 0.6 AA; 11.5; 11.1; 11.3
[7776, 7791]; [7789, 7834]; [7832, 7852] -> 1.6 AA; 11.7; 11.3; 11.7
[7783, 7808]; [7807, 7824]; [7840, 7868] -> 0.0 AA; 11.2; 11.2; 11.4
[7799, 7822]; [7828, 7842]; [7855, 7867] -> -0.5 AA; 11.2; 11.5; 11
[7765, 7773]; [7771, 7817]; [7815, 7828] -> -1.3 AA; 11.1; 11.4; 11.1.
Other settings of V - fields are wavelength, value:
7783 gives 12.24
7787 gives 11.67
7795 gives 11.18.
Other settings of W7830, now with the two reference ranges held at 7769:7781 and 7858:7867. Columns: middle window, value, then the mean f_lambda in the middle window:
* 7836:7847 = -0.6 AA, 11.9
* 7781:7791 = -0.3 AA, 11.7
